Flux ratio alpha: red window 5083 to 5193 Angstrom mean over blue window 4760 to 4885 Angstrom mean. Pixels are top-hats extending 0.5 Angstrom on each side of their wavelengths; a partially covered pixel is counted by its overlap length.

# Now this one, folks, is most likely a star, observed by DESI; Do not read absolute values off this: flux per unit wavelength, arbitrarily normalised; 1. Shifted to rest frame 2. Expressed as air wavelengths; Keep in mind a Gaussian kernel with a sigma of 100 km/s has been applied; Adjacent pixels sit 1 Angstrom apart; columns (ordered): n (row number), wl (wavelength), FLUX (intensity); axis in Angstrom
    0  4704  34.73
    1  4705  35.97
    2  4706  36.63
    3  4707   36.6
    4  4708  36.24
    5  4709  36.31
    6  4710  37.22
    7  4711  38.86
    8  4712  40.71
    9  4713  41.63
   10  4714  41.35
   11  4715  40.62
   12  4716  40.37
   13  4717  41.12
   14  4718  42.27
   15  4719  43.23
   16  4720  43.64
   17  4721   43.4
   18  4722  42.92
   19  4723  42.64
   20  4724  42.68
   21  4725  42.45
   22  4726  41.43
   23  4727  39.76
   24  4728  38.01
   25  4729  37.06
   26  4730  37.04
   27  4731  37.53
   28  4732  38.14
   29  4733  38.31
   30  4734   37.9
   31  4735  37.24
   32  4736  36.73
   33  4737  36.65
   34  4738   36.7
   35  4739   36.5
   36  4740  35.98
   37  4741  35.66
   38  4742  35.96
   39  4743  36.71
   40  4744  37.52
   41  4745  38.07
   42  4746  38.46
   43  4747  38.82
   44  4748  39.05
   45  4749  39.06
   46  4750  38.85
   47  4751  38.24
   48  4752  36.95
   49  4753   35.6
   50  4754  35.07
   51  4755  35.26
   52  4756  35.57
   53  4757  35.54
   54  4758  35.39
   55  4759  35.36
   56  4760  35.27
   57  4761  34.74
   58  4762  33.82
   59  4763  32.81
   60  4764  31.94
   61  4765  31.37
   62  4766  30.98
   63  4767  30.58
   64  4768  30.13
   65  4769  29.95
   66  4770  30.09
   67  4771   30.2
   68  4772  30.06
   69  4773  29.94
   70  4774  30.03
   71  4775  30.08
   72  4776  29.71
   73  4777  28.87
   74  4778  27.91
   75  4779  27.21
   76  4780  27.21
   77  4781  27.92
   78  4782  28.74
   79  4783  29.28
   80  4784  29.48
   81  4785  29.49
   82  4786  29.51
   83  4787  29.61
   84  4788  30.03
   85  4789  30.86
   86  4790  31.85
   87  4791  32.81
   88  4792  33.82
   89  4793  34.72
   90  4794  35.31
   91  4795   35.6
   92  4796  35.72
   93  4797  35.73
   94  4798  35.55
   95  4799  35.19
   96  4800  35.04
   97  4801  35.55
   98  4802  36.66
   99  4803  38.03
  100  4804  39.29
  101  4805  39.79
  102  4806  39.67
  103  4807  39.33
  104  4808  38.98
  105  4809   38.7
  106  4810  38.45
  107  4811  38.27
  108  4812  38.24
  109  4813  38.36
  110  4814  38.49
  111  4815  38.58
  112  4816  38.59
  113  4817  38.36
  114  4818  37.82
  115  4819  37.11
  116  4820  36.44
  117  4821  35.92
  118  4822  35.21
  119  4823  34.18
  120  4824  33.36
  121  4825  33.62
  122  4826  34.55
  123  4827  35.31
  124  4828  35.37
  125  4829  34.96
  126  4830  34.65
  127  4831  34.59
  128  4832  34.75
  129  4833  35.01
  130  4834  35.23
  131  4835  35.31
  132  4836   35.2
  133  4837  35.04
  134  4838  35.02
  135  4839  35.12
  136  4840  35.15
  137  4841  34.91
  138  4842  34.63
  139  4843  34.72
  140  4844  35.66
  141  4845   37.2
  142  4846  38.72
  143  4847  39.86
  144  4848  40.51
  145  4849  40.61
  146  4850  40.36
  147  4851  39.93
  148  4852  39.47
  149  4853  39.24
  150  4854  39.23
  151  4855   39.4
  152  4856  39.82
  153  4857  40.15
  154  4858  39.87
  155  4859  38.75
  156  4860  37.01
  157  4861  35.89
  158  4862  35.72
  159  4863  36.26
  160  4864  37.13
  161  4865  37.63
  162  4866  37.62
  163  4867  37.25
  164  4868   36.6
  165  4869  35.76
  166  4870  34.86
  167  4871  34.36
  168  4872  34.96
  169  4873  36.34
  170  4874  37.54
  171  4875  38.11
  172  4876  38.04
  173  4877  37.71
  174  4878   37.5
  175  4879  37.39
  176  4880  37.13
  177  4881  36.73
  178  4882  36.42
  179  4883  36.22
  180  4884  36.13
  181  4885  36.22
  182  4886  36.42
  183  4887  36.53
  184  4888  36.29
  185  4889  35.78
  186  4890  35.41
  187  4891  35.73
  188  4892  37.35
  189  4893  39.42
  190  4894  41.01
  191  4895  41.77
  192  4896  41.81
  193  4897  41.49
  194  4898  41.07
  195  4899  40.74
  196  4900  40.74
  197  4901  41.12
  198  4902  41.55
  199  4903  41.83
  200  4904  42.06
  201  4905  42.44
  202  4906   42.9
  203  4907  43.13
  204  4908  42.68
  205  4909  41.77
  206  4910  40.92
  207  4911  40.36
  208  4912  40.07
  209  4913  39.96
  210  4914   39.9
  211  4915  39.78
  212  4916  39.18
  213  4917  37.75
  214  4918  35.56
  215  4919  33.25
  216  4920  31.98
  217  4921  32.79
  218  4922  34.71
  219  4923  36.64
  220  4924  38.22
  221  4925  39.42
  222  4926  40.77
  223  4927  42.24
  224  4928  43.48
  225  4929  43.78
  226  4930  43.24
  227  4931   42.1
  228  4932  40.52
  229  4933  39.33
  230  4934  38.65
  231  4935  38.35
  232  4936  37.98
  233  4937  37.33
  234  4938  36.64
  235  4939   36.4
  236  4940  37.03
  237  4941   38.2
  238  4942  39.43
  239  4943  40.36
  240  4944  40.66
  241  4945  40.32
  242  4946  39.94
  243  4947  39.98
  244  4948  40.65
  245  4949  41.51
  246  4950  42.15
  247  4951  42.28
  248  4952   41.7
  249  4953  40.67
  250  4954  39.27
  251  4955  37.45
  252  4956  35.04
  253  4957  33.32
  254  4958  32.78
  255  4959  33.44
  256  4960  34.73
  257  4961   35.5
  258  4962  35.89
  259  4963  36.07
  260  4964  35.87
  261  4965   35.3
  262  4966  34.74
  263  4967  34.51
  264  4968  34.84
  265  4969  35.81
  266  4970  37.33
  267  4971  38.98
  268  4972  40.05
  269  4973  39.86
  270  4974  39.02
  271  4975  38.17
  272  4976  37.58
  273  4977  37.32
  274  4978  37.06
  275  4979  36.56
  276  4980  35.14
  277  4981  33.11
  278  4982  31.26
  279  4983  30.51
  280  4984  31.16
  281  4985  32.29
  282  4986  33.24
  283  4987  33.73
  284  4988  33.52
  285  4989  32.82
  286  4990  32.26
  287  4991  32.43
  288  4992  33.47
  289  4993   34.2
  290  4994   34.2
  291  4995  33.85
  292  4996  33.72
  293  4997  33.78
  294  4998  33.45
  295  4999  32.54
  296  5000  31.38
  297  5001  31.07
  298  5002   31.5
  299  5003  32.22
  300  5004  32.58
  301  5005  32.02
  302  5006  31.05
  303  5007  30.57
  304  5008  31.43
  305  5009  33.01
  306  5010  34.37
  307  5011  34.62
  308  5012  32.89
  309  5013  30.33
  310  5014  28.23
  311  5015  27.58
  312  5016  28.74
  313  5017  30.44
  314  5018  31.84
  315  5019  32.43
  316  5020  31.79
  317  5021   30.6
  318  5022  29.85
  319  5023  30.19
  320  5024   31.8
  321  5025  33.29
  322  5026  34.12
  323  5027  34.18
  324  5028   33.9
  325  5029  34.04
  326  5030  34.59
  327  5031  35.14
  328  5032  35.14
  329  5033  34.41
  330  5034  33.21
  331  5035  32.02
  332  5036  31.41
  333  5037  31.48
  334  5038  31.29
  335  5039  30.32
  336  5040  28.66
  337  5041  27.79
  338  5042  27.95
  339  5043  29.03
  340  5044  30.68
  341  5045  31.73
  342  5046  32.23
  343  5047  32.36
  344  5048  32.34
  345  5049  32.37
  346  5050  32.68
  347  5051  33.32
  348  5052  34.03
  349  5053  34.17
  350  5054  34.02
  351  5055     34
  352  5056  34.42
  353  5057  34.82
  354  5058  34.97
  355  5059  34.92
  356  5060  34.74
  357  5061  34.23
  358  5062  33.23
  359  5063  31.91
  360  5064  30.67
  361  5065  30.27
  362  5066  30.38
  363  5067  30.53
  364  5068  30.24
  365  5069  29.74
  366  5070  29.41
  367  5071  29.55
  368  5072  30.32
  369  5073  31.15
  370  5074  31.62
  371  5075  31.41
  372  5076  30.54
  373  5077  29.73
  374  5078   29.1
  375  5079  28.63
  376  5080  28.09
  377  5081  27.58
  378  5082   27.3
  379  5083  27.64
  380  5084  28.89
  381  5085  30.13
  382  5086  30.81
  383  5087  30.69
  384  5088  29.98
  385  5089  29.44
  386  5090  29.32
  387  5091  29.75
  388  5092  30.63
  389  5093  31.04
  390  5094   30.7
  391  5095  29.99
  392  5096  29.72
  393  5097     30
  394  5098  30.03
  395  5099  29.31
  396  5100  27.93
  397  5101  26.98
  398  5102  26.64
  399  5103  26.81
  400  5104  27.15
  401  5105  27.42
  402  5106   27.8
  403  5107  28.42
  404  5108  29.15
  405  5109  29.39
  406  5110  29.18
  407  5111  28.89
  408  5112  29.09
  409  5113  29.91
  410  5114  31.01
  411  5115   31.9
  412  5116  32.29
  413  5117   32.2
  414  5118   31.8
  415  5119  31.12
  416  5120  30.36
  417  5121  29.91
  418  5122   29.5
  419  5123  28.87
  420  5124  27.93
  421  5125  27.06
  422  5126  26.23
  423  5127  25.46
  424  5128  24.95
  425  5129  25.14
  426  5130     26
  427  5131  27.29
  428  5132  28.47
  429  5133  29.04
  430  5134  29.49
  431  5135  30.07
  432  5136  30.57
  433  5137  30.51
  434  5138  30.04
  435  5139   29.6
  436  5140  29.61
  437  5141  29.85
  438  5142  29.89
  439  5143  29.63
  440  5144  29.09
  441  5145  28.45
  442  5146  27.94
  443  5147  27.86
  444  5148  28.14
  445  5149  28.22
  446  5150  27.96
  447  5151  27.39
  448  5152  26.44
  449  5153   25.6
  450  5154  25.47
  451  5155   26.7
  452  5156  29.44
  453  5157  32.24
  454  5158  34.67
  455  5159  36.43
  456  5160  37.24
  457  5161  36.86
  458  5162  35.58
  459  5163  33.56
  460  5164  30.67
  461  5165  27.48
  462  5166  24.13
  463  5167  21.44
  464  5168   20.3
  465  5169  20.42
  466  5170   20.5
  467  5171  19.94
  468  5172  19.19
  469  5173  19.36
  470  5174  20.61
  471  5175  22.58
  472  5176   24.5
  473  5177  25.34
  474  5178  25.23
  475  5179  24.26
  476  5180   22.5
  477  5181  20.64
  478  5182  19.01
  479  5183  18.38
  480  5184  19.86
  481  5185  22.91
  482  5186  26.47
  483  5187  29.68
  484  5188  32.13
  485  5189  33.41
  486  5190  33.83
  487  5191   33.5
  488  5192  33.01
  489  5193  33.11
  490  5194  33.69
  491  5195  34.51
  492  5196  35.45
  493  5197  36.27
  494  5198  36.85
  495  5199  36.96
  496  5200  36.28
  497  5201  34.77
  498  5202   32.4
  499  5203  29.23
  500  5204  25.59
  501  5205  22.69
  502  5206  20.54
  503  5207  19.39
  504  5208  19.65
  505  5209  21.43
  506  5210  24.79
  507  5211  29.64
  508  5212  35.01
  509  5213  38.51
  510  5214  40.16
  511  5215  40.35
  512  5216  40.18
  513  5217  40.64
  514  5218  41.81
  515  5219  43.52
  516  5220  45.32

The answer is 0.8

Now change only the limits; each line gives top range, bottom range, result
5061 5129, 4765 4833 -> 0.87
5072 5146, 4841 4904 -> 0.77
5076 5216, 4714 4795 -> 0.82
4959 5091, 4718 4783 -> 0.92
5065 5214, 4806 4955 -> 0.75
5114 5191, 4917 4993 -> 0.75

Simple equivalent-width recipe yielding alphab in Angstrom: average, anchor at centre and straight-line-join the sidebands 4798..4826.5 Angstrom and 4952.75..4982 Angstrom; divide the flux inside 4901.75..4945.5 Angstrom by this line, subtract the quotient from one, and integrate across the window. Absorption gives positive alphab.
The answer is -3.5 Angstrom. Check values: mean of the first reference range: 37.2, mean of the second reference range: 36.3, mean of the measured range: 39.4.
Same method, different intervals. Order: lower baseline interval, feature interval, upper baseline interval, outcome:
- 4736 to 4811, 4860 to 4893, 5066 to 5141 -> -4.0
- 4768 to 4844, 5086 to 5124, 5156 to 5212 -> -0.6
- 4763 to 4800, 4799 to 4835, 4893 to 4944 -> -3.7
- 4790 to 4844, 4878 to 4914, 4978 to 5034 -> -4.9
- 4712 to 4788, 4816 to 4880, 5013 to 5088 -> -4.9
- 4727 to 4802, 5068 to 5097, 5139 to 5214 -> -0.3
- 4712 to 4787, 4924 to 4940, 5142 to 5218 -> -3.5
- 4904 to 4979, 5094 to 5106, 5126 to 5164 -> 1.2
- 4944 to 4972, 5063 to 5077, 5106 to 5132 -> 0.5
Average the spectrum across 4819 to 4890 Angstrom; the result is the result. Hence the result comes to 36.6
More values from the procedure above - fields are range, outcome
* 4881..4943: 39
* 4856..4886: 37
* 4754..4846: 34.2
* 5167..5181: 21.8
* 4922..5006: 36.6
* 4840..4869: 37.9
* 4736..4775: 34.7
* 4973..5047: 32.6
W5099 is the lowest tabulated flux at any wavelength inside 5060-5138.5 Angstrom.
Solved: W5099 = 24.95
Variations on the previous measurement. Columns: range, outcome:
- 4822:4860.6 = 33.36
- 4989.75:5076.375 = 27.58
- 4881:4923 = 31.98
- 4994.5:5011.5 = 30.57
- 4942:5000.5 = 30.51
